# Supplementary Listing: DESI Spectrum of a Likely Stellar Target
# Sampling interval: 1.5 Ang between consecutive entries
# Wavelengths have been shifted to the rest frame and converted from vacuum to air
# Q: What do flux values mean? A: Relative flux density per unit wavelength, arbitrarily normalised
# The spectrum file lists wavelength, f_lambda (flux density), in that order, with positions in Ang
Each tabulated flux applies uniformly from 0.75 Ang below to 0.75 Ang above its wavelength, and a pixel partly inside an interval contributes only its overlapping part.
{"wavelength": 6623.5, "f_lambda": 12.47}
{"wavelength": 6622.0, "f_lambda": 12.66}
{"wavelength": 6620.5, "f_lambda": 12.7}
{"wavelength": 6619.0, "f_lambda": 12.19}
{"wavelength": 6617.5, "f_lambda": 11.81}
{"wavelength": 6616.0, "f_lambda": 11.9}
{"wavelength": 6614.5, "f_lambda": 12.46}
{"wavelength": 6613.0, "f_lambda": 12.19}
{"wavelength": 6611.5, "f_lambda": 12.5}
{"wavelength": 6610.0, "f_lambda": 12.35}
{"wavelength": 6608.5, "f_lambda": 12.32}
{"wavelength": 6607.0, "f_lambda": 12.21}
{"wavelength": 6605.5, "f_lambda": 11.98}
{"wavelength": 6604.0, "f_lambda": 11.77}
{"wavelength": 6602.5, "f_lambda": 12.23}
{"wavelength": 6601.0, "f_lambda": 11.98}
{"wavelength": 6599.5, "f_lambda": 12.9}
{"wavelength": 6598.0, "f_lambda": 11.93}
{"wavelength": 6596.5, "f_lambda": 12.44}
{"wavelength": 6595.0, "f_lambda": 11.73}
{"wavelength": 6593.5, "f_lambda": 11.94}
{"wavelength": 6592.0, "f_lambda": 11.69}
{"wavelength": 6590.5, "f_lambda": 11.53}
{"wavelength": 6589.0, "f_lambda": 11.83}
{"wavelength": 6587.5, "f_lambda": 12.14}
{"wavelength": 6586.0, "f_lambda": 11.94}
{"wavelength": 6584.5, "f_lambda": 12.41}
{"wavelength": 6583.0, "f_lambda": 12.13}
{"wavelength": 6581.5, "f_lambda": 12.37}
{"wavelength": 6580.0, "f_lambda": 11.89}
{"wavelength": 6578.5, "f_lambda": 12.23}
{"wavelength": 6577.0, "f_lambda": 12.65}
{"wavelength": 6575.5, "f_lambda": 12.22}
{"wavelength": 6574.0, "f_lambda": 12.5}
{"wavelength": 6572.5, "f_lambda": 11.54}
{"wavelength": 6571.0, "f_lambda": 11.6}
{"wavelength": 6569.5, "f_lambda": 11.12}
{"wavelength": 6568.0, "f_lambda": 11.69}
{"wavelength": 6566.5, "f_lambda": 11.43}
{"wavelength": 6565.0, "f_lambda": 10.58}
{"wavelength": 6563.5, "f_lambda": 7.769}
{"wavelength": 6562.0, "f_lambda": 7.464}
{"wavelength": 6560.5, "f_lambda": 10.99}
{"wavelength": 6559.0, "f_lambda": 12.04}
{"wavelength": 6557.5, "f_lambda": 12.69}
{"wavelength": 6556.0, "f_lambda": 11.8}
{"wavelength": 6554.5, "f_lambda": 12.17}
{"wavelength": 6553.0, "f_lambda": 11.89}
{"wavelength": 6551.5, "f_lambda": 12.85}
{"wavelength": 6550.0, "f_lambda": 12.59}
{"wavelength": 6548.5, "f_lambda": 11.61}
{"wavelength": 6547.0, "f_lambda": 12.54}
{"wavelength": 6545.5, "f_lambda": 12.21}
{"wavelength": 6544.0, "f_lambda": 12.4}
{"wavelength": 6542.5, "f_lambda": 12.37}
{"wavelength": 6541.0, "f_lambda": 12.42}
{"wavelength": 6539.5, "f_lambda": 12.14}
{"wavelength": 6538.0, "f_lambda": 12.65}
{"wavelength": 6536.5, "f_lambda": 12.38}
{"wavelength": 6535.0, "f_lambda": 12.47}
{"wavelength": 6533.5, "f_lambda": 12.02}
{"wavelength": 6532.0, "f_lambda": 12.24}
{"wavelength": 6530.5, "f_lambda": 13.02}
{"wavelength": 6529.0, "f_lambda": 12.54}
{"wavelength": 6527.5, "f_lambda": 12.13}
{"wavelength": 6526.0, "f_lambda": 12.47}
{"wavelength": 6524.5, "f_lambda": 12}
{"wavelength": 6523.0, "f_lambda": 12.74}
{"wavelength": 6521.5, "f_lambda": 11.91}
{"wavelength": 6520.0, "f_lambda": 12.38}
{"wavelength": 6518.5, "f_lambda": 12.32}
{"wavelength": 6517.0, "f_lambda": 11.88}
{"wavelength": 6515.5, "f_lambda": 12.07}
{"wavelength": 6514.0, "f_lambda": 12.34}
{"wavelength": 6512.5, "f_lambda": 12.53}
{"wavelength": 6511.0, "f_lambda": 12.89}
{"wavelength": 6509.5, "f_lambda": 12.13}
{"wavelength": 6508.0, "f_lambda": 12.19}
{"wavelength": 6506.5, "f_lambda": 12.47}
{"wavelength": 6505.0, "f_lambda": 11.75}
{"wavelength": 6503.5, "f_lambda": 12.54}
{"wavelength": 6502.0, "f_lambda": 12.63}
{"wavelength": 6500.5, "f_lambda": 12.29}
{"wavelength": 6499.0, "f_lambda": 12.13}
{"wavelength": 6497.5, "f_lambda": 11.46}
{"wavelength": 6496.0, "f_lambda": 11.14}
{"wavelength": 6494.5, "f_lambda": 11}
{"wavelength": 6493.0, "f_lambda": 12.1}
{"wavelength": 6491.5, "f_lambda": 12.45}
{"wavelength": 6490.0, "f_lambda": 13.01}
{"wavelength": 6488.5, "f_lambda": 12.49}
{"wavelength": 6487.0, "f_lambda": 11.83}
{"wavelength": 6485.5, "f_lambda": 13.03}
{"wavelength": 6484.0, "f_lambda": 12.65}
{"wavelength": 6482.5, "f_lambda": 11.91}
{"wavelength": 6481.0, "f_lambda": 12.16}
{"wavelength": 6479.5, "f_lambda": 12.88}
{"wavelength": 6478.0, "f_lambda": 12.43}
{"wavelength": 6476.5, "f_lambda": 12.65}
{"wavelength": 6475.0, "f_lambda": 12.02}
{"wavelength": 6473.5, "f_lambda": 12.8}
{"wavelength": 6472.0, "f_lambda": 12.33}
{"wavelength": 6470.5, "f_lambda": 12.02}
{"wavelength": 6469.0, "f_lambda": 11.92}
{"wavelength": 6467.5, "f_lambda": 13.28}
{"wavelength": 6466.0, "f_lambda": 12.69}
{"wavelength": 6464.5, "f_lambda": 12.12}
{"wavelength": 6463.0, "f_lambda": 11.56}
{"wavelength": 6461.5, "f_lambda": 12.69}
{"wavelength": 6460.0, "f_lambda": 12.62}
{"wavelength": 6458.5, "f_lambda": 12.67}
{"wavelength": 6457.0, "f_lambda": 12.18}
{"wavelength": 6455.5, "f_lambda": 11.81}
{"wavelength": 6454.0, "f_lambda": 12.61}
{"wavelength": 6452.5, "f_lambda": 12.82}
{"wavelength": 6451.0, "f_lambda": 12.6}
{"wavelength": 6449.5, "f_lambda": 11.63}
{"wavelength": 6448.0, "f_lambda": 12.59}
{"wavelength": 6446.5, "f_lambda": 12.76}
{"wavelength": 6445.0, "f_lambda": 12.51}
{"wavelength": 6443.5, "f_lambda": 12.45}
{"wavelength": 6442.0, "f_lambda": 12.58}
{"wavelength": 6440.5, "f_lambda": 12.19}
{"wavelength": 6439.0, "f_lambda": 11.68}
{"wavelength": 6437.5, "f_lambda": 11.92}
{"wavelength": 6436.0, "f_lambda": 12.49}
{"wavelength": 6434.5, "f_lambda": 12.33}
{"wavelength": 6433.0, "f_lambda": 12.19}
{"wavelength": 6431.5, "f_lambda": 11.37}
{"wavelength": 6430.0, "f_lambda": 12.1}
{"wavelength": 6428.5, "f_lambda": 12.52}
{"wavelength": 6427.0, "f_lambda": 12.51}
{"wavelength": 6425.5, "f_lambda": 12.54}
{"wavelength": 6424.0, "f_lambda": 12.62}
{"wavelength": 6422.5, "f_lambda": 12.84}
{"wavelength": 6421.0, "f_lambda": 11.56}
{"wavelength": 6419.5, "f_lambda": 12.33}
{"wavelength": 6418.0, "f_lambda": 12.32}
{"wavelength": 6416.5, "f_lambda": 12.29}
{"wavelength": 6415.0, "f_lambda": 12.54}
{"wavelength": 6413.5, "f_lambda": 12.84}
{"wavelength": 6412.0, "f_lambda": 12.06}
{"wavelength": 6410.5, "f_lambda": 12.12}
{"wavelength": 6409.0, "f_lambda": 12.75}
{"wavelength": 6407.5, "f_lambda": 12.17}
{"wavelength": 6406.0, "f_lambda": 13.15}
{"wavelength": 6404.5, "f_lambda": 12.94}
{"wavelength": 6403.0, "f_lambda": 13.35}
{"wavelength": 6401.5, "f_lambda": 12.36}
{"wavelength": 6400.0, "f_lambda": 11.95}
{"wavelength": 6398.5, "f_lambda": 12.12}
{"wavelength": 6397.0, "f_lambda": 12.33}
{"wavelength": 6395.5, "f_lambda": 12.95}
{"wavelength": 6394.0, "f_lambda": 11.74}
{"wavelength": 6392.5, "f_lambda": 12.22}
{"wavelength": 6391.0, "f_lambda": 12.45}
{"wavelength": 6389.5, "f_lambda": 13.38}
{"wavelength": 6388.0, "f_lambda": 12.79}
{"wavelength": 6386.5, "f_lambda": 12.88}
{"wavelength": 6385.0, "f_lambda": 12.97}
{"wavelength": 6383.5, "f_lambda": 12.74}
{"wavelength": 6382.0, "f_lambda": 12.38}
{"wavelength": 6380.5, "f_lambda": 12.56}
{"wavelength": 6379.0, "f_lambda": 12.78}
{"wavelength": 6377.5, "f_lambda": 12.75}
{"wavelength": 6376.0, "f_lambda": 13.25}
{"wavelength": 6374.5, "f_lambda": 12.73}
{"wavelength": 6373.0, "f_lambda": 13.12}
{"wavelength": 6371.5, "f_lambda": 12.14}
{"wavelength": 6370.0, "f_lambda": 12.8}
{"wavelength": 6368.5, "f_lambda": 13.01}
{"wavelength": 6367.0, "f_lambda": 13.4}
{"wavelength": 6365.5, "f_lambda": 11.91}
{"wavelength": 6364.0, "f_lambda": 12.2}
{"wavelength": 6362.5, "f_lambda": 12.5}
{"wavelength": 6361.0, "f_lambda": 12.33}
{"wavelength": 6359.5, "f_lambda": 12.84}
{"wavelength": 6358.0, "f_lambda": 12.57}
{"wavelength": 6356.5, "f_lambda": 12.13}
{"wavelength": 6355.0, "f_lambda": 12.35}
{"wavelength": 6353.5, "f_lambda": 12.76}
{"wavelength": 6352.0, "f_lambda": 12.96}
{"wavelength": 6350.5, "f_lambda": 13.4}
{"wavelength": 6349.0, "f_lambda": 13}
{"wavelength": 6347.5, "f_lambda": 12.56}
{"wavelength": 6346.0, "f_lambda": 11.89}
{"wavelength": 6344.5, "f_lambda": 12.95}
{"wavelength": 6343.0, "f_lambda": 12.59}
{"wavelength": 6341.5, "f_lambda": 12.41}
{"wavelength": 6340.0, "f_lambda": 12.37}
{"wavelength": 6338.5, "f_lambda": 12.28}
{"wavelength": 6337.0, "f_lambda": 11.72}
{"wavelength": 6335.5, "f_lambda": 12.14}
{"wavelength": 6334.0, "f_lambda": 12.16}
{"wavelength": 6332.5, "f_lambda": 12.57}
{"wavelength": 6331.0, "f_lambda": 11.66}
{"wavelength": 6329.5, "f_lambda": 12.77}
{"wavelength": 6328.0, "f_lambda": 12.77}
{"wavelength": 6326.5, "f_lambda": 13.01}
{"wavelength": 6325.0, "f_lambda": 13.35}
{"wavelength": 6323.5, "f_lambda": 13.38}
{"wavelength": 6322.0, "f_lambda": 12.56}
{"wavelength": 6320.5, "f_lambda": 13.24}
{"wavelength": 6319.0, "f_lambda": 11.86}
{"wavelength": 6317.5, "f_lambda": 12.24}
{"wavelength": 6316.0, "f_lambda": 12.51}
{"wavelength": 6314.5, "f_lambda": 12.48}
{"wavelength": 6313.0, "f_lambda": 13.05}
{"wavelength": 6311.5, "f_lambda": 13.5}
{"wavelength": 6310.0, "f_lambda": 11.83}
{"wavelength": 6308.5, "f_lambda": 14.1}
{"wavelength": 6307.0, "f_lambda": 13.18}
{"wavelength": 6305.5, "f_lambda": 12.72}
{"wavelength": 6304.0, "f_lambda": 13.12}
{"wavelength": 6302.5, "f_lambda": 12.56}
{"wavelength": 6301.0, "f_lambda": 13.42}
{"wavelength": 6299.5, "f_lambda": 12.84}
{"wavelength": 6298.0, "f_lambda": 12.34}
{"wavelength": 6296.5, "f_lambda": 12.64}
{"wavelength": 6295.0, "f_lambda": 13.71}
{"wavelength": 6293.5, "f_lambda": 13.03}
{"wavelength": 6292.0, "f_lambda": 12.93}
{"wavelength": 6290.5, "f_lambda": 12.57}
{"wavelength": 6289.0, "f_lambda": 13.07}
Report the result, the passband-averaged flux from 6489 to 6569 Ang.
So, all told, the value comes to 12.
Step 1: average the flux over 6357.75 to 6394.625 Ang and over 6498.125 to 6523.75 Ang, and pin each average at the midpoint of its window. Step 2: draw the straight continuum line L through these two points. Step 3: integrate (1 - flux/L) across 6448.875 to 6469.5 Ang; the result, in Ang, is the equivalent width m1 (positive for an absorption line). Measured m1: 0.1 Ang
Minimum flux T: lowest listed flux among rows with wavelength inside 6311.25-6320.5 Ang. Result 11.86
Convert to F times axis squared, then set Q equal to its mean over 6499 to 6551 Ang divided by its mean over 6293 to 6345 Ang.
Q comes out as 1.03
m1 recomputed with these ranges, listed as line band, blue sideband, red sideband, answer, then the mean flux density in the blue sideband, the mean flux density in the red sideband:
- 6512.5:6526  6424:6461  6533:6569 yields -0.39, 12.3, 11.7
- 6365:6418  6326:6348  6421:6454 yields -1.16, 12.4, 12.3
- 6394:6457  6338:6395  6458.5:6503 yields 0.43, 12.6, 12.3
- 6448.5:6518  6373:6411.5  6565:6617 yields 0.38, 12.6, 12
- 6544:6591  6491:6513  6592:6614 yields 1.70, 12.1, 12.2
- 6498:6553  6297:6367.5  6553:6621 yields -1.43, 12.6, 11.8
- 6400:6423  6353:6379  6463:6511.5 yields 0.03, 12.6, 12.3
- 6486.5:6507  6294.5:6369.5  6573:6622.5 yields 0.45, 12.7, 12.2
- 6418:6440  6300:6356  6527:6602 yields 0.25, 12.7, 11.9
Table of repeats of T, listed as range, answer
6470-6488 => 11.83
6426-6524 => 11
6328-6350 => 11.66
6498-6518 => 11.75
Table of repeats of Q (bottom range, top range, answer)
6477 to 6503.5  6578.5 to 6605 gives 1.02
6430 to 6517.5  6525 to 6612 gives 1.00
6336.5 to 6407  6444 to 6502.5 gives 1.01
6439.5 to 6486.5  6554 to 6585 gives 0.96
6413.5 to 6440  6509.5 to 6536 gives 1.04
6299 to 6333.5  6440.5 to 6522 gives 1.01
